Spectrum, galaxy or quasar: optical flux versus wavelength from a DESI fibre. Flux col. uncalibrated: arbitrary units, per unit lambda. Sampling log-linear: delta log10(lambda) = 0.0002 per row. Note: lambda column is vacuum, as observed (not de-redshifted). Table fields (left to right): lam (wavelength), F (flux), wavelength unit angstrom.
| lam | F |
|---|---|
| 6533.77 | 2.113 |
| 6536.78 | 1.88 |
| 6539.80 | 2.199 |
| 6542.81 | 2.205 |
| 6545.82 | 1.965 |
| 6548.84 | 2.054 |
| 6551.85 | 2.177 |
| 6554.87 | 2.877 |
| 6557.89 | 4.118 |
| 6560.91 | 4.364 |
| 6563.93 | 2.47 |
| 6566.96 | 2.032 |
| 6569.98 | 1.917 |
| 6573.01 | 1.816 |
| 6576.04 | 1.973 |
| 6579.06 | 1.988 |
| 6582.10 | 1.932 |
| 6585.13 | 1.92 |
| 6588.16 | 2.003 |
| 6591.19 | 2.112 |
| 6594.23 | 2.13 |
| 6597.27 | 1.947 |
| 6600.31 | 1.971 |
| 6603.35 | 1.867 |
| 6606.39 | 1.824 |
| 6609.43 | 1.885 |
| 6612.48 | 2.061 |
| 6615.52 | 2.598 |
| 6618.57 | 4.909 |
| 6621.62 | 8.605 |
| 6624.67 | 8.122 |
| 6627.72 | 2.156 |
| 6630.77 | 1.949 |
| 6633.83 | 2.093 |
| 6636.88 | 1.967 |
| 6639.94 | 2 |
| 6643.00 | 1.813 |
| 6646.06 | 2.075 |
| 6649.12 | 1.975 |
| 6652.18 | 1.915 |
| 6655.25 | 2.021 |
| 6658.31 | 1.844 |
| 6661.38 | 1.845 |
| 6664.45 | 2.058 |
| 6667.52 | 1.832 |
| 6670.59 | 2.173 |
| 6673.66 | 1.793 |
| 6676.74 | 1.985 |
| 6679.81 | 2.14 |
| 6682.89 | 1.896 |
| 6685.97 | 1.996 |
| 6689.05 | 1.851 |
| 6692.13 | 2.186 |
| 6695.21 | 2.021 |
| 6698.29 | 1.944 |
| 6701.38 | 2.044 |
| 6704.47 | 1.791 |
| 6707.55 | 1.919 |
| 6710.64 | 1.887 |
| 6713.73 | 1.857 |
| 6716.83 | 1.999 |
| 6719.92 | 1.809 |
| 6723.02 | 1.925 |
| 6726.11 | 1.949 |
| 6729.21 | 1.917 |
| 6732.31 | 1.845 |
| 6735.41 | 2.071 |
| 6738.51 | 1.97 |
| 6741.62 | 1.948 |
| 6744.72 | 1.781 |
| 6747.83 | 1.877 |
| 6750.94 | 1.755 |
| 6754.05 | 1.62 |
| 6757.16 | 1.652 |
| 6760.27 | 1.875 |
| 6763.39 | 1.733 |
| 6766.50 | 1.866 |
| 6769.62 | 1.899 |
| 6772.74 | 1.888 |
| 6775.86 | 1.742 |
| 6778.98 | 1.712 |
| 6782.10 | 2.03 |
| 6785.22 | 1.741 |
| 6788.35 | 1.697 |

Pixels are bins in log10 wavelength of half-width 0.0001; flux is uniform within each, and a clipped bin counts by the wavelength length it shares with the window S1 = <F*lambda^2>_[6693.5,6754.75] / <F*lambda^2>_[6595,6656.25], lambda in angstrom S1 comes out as 0.7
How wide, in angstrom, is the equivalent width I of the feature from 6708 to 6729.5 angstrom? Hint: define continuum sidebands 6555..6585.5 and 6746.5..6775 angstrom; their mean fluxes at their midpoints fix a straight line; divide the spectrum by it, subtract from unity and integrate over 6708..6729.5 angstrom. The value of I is 0.5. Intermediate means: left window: 2.49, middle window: 1.91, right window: 1.79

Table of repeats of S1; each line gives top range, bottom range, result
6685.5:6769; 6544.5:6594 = 0.84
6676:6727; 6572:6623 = 0.79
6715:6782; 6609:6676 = 0.71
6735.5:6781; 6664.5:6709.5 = 0.94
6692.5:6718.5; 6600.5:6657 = 0.70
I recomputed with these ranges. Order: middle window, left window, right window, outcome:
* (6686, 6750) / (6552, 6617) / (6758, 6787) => 0.9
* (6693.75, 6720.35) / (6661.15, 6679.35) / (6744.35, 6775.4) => -0.4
